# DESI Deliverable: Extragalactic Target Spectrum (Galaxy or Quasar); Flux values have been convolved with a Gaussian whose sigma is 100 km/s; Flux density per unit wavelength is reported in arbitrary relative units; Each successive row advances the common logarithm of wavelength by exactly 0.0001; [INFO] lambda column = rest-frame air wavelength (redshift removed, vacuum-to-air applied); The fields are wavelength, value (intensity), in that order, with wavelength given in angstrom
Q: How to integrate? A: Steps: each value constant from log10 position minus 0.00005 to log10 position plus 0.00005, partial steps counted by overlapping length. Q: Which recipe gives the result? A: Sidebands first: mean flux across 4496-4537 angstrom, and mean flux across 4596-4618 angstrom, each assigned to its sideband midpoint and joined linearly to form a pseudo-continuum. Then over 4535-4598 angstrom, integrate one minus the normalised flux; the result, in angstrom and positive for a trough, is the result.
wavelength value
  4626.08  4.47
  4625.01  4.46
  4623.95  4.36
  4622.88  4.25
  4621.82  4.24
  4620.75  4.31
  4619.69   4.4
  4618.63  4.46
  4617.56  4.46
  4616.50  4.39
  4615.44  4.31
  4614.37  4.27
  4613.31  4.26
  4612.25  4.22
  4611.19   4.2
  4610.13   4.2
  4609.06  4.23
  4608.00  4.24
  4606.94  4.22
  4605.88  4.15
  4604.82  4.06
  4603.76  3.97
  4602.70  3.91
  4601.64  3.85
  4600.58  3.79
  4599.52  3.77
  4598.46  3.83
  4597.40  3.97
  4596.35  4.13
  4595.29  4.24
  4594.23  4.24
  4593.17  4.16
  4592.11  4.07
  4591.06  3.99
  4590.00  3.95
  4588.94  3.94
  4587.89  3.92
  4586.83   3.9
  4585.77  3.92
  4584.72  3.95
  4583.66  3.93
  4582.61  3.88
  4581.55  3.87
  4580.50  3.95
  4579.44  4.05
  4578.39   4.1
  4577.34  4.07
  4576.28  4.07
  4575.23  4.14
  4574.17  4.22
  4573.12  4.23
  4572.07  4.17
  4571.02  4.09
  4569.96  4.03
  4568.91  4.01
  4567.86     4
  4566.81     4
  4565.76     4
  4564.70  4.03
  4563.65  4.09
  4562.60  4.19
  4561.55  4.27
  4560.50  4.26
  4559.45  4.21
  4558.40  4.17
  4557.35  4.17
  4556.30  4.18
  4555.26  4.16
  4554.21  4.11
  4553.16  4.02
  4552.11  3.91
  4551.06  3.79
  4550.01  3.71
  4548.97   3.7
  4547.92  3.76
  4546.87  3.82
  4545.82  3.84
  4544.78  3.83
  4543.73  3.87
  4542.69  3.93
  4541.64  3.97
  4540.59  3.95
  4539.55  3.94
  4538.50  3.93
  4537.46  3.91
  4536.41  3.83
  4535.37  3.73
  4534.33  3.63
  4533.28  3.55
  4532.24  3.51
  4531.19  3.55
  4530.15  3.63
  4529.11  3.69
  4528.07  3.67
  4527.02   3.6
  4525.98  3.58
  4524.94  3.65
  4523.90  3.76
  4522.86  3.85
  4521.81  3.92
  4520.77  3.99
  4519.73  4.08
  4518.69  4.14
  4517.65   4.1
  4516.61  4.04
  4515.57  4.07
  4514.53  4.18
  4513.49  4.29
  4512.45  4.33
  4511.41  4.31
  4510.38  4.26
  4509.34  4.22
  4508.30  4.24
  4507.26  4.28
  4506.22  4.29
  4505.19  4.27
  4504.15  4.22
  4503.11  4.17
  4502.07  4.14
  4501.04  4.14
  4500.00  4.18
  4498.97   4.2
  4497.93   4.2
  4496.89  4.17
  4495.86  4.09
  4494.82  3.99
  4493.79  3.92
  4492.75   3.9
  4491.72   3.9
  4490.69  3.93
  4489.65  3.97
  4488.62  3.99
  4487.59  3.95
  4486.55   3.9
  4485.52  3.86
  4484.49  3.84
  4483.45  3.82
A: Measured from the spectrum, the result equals 0.8 angstrom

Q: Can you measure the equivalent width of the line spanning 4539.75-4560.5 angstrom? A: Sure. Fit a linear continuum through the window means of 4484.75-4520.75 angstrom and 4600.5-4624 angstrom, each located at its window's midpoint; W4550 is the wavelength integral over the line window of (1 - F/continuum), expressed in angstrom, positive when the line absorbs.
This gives 1.0 angstrom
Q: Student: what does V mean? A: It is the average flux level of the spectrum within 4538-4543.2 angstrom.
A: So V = 3.94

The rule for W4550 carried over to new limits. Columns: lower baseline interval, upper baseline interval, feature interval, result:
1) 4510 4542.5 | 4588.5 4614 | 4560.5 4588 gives -0.3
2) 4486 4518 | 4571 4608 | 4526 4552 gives 2.0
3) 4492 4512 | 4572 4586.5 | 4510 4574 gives 2.2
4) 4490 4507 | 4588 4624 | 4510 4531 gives 0.9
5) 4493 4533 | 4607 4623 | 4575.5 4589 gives 0.8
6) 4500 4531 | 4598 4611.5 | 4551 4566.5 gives -0.3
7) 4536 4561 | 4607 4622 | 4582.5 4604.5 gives 1.1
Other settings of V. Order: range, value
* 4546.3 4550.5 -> 3.75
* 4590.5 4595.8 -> 4.14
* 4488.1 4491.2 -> 3.96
